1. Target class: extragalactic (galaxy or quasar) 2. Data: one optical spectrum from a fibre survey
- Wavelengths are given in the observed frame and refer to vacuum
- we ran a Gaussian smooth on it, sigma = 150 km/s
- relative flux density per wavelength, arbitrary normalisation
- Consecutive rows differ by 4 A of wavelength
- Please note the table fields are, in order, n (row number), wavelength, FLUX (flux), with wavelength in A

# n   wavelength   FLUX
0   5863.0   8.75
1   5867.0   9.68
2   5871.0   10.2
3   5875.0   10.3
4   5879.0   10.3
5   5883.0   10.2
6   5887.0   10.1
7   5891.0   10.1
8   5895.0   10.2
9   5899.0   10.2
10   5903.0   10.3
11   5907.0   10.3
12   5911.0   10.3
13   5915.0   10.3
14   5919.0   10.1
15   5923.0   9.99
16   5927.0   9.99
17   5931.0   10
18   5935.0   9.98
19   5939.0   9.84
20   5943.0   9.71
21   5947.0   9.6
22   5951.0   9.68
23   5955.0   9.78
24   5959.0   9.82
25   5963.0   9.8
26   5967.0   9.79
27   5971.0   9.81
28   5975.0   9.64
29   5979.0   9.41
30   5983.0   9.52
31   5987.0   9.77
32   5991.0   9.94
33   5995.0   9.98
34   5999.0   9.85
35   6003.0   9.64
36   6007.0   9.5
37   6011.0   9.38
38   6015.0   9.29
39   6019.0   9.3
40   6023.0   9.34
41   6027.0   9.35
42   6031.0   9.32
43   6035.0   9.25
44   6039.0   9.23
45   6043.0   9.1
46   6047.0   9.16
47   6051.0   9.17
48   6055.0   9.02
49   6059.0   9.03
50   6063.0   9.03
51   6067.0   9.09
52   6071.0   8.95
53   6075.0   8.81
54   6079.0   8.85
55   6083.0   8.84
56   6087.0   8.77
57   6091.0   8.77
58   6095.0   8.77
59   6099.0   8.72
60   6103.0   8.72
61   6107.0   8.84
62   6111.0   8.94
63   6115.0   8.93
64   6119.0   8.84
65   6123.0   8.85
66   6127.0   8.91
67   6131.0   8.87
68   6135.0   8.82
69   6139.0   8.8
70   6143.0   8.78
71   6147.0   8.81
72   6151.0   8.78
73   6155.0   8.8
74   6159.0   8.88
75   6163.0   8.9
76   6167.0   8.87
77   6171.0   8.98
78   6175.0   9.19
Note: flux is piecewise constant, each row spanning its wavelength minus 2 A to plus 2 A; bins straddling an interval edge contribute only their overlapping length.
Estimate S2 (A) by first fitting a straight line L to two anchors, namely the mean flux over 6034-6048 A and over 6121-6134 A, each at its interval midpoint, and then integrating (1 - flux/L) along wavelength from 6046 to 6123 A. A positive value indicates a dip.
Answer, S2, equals 1.1 A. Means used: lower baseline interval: 9.18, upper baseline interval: 8.87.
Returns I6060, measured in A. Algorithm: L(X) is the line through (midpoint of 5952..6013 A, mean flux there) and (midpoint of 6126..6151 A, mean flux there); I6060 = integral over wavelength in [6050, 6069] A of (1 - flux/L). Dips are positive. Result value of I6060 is 0.43 A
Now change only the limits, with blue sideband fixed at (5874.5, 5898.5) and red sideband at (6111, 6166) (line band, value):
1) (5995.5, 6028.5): 0.1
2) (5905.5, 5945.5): -0.2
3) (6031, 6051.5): 0.4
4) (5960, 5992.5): 0.0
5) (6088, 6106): 0.6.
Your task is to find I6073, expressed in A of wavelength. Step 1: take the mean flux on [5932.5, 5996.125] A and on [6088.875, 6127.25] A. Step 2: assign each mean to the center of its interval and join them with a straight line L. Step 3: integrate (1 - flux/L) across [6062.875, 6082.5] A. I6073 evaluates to 0.3 A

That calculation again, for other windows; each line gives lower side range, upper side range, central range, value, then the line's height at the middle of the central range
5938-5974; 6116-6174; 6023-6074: 0.94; 9.31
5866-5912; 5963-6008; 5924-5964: 0.40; 9.92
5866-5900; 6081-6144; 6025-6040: -0.01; 9.29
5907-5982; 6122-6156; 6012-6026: 0.22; 9.47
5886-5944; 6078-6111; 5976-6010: -0.57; 9.53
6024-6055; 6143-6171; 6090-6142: 0.84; 8.97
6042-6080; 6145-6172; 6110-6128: 0.07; 8.92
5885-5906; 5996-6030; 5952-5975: -0.03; 9.77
